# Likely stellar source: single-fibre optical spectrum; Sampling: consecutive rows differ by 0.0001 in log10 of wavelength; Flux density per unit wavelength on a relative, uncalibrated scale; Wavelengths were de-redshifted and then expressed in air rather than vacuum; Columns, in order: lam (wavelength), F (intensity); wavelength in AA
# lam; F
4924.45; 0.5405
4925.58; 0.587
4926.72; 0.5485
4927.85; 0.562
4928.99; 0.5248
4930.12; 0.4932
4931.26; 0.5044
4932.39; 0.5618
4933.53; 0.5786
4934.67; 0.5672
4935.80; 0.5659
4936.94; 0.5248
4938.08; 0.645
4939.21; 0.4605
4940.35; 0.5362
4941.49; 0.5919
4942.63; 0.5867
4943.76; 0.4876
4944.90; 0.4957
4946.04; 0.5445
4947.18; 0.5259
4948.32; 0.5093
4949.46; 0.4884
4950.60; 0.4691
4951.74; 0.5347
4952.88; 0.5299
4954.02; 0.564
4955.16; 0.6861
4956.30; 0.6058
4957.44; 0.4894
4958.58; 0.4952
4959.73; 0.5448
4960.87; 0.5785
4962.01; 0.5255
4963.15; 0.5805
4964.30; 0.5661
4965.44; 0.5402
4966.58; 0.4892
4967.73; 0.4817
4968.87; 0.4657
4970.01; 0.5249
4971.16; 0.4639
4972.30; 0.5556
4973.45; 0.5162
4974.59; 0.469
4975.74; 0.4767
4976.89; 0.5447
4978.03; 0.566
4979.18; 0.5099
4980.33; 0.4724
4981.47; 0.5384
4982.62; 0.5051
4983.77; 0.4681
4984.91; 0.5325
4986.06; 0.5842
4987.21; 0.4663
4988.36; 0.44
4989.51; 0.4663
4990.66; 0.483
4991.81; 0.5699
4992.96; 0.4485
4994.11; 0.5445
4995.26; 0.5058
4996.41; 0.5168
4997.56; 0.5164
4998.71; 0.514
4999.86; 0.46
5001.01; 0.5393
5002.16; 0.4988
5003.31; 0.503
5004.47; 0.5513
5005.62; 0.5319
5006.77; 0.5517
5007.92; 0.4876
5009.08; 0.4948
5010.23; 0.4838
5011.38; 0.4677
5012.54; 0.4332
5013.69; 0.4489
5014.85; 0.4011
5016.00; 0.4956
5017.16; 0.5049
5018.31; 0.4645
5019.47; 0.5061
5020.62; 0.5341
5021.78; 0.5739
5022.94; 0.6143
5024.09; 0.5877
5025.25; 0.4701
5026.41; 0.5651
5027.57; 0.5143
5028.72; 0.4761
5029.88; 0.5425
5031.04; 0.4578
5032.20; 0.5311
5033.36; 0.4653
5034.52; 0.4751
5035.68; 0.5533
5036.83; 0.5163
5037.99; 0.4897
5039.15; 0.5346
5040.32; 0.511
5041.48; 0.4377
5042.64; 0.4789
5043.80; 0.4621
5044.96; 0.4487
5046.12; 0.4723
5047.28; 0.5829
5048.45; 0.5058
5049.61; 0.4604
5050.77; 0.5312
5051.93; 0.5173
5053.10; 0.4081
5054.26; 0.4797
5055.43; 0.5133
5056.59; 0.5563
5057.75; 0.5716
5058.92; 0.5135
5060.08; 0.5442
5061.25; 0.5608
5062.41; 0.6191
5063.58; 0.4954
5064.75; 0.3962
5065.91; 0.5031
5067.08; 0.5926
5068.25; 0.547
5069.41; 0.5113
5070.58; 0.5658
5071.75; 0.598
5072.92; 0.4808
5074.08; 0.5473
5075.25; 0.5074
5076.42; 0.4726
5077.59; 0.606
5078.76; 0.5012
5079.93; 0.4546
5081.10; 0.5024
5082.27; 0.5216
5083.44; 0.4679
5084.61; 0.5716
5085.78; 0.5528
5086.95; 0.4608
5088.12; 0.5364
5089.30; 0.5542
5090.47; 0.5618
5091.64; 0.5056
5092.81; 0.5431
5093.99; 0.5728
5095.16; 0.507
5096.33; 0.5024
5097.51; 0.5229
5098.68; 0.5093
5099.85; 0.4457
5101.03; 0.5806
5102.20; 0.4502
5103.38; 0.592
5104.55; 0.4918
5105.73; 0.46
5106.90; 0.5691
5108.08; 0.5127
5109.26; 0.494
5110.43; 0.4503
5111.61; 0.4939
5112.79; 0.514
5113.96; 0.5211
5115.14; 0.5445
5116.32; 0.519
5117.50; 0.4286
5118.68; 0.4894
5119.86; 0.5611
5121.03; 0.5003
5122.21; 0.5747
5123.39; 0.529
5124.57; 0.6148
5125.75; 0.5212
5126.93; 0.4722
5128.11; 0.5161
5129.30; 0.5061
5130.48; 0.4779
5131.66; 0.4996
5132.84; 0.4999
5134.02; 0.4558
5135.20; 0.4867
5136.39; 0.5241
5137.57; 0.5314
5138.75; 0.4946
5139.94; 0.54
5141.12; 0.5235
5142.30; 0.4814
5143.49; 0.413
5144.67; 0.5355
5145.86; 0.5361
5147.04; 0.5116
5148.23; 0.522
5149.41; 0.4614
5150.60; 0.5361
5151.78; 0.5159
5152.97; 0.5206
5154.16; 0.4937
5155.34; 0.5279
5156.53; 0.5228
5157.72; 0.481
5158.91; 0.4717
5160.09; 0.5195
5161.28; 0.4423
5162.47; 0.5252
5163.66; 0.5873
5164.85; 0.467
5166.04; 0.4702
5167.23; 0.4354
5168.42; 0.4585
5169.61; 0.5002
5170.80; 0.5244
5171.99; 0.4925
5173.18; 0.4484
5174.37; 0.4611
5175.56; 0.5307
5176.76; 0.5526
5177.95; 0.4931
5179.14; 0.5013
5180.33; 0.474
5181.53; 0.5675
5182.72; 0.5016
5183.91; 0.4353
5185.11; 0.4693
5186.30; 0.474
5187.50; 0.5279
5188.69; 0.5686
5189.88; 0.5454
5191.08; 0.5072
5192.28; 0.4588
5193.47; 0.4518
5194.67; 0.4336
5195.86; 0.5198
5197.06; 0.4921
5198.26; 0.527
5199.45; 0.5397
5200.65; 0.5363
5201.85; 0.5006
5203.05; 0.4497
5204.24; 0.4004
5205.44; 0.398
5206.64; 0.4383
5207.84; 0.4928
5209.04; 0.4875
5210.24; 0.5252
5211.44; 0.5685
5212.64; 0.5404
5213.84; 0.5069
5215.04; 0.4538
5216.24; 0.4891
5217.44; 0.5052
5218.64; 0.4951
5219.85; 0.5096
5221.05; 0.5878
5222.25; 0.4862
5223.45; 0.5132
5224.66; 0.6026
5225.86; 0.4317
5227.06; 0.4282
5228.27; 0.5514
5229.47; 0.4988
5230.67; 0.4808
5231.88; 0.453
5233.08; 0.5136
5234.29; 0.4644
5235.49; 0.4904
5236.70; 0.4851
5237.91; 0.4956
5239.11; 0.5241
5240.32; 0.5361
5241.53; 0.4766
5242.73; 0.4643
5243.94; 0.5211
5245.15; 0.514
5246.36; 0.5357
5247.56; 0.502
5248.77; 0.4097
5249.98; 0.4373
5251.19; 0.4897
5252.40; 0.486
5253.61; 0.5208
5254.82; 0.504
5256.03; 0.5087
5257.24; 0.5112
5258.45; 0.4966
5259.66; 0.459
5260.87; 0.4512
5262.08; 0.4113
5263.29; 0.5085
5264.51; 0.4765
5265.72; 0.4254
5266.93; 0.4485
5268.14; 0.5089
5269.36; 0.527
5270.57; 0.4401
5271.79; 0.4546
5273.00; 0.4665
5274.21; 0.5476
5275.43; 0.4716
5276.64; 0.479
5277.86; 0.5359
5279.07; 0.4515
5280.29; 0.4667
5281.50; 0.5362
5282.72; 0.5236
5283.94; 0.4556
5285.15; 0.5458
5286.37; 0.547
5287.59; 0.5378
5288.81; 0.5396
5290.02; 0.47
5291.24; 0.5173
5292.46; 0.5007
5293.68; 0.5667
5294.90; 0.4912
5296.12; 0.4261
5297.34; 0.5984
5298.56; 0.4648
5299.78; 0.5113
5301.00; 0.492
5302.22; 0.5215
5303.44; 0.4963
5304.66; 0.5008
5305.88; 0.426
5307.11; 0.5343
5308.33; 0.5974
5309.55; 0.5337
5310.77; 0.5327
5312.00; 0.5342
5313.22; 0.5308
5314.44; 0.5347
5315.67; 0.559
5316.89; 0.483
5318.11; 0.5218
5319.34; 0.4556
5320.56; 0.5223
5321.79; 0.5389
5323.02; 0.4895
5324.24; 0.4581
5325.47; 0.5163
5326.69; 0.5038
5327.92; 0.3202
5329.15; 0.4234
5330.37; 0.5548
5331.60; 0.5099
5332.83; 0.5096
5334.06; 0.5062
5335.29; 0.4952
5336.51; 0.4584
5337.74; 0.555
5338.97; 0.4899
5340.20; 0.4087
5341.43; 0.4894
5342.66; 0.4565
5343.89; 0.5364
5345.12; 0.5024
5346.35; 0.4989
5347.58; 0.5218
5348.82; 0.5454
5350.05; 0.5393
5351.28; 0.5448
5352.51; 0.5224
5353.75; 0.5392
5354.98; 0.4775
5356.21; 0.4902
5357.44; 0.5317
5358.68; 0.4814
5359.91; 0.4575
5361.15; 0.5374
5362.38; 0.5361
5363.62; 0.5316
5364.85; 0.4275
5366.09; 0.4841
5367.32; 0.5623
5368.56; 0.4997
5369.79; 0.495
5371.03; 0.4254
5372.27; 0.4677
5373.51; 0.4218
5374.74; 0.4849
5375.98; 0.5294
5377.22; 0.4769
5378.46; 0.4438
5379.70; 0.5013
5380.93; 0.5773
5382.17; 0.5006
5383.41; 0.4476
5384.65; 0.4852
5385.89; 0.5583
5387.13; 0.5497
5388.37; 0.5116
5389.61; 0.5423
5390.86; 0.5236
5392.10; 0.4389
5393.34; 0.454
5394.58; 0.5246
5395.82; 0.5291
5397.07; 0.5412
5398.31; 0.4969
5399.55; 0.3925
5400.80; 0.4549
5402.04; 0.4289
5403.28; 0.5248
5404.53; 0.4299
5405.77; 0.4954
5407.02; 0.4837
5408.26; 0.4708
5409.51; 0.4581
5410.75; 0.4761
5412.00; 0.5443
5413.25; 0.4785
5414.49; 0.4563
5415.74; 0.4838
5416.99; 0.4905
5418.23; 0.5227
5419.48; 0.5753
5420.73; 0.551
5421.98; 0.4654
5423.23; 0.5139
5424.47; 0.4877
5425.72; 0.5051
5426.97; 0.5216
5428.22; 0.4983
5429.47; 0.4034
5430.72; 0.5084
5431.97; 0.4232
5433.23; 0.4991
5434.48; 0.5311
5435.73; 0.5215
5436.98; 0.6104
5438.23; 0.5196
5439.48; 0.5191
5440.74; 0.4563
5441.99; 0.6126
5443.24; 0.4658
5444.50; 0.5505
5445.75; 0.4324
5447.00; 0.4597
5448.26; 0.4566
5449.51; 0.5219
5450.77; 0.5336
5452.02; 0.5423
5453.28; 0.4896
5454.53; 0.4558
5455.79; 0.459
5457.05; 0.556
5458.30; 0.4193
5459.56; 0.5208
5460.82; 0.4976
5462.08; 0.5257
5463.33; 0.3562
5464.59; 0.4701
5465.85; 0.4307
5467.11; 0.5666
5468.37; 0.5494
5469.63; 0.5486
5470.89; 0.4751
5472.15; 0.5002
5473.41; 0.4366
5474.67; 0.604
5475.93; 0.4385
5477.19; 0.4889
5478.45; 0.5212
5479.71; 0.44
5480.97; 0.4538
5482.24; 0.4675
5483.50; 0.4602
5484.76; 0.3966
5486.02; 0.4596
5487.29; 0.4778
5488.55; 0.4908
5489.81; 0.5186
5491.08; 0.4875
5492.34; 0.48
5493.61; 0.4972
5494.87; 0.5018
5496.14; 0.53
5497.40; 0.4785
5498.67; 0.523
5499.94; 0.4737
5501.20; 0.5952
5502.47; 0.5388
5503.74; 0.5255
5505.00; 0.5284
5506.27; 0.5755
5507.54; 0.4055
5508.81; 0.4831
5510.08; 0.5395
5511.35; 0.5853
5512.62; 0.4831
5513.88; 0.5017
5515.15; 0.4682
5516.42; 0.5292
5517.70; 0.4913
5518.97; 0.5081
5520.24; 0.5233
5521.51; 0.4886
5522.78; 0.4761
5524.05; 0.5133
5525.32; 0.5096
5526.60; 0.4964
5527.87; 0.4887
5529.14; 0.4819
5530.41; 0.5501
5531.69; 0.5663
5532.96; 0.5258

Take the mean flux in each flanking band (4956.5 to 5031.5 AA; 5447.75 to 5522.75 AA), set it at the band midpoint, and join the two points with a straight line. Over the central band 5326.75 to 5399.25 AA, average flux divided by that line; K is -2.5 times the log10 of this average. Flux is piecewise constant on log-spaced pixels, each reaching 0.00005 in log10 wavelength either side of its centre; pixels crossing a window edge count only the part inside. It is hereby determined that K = 0.00 mag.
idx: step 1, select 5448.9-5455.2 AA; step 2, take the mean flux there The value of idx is 0.508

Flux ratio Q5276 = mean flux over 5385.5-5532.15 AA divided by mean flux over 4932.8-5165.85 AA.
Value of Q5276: 1.0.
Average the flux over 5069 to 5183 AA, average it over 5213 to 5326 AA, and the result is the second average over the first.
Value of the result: 0.98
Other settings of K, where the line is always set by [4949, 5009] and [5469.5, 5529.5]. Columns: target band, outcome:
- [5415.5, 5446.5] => -0.01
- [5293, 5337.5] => 0.00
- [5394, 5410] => 0.05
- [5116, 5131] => -0.01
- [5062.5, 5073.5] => -0.02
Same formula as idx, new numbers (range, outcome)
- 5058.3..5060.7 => 0.529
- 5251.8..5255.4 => 0.504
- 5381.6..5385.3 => 0.478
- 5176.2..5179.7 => 0.516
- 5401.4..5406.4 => 0.47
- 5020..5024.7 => 0.576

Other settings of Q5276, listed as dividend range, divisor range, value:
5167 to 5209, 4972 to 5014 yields 0.97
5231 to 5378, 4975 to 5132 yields 0.97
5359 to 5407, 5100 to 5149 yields 0.96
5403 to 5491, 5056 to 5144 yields 0.95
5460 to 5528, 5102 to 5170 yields 0.98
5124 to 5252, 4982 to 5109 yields 0.97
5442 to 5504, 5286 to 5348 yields 0.98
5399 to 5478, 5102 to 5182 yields 0.98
